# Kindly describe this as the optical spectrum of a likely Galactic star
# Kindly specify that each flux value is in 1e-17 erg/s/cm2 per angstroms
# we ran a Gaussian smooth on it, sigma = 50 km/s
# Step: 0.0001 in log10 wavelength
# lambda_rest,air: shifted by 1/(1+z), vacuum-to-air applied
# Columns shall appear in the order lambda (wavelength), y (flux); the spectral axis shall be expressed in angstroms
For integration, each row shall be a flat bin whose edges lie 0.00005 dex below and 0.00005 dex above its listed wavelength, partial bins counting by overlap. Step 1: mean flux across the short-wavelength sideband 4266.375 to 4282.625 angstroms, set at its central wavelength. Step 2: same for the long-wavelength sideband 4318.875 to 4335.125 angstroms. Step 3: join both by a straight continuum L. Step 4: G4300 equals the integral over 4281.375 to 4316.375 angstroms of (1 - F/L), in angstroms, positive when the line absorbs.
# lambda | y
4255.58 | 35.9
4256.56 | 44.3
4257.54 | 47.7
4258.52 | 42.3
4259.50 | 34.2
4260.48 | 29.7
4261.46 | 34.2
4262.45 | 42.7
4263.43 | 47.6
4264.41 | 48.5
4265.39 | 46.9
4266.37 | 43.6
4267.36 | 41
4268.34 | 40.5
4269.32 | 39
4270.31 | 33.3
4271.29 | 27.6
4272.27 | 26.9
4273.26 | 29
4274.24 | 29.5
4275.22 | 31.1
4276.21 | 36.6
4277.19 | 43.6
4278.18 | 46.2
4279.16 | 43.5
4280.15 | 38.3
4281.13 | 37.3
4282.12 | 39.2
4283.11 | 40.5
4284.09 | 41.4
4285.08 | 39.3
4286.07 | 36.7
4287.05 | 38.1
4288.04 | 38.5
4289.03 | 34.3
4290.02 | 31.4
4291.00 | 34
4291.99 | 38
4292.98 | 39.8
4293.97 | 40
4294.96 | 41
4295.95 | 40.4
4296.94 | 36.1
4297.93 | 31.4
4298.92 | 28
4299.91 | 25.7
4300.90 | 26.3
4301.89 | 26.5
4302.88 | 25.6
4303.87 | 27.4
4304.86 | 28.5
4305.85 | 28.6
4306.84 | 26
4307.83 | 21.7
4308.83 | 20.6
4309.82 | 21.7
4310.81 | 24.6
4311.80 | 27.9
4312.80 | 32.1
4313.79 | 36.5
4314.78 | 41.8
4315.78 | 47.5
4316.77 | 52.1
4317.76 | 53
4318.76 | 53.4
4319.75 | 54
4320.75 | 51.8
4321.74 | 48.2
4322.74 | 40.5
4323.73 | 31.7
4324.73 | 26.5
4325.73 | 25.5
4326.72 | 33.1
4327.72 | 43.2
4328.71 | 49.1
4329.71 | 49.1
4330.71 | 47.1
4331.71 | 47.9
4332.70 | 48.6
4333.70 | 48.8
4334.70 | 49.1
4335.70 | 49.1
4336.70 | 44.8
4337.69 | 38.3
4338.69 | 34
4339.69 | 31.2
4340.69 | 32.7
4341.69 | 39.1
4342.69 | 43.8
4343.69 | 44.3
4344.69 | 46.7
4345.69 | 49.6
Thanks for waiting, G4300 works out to 5.8 angstroms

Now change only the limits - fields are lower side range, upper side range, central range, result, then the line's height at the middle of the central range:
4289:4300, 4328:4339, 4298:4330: 4.6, 40.8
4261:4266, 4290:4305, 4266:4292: 1.2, 38.8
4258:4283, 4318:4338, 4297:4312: 5.5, 41.7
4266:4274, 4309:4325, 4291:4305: 1.9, 37.9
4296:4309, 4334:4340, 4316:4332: -3.5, 36.4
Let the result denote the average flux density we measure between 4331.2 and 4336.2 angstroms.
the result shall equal 48.7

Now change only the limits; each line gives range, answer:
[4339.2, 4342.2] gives 34.4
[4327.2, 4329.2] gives 46.1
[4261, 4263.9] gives 41.4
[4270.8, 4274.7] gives 28.3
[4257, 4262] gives 37.7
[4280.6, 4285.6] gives 39.5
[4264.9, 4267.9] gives 43.8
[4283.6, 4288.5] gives 38.8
